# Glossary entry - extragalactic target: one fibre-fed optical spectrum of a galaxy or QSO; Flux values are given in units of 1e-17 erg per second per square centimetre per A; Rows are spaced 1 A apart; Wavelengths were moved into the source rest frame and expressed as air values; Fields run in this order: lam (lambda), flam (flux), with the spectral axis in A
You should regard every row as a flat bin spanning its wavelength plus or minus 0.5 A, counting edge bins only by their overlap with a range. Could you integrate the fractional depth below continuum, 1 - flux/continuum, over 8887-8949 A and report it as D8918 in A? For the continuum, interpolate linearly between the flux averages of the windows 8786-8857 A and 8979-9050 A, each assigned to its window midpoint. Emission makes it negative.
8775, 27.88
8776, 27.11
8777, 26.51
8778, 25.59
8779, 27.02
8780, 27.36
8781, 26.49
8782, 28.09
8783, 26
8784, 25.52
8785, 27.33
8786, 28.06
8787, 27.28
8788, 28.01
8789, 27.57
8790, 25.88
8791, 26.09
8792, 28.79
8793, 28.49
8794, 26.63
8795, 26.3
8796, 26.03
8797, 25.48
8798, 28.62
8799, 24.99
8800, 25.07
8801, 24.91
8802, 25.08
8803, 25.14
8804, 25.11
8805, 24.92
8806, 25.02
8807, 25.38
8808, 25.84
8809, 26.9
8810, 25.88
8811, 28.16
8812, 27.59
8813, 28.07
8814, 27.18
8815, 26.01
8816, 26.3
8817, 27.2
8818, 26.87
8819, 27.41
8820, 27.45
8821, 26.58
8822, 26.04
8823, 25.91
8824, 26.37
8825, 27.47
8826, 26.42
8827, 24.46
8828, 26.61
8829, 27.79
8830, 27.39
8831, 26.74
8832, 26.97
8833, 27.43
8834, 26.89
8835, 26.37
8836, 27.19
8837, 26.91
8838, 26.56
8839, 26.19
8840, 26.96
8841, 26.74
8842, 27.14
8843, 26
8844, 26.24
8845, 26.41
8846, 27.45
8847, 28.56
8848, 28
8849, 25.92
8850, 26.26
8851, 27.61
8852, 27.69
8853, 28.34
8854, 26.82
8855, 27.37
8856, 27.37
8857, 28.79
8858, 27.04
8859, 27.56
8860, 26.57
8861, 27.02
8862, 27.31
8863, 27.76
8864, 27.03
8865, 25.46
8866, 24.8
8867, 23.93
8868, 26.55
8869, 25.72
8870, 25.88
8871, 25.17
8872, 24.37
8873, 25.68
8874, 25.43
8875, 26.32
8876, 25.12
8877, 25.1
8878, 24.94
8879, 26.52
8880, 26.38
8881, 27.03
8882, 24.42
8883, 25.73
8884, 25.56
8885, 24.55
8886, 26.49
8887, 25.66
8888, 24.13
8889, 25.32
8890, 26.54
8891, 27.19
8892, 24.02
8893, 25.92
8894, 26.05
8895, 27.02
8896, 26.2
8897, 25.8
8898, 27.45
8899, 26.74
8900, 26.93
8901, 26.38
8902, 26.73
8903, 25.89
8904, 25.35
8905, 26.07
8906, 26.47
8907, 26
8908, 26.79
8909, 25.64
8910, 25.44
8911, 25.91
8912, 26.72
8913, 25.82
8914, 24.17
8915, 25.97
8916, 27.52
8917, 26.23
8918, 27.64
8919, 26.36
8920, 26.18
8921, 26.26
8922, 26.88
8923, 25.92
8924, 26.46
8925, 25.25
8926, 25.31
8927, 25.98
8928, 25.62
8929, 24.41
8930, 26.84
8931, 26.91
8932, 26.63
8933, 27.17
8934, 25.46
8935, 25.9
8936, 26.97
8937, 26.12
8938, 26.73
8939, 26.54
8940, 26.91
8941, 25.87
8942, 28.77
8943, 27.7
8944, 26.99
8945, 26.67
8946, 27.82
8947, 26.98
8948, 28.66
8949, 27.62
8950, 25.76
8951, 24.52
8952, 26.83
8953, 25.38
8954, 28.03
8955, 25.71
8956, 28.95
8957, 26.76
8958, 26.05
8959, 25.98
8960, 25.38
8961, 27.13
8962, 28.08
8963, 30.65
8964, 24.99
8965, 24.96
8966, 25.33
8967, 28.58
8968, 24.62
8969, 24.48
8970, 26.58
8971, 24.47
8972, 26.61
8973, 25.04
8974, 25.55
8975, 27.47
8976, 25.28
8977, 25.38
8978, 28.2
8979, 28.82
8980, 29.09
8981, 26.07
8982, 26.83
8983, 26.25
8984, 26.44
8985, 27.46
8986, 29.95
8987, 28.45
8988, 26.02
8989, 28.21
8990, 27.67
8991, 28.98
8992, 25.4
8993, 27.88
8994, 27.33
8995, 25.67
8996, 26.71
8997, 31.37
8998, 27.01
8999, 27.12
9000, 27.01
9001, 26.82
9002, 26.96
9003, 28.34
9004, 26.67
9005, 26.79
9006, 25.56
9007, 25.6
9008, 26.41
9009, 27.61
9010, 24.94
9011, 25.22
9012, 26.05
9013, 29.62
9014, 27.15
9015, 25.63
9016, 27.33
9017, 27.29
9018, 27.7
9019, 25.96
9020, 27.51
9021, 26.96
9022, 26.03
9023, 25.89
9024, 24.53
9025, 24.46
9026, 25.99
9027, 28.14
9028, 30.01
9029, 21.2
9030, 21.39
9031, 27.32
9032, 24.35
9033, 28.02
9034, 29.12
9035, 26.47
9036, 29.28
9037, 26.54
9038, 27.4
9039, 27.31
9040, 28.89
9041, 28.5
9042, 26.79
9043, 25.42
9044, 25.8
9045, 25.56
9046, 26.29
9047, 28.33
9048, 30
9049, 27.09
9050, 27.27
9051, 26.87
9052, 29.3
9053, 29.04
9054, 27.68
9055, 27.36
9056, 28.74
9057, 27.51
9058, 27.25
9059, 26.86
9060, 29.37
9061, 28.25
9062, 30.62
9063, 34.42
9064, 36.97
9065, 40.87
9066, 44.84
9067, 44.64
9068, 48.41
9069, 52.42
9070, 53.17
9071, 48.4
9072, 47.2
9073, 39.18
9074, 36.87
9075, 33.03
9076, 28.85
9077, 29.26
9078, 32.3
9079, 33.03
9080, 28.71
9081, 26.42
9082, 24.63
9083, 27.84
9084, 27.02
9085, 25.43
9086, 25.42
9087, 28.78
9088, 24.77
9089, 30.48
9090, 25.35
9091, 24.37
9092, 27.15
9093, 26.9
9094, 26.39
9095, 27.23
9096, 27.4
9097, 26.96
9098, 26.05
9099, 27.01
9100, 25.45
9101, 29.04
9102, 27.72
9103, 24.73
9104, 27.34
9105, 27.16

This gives 1.15 A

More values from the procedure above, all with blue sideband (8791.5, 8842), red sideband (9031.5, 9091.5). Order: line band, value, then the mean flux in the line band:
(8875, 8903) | 1.9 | 25.9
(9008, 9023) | 1.7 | 26.7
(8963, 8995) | 3.0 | 26.8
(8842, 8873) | 0.7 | 26.7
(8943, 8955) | 0.9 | 26.8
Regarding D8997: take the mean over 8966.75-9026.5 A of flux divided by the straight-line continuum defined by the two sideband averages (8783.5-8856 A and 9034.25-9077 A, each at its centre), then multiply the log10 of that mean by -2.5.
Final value 0.16 mag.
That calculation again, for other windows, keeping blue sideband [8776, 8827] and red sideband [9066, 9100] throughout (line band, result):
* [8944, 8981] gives 0.12 mag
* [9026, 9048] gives 0.17 mag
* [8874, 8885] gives 0.10 mag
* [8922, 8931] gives 0.13 mag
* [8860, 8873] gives 0.08 mag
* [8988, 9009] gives 0.13 mag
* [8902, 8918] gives 0.11 mag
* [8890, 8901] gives 0.08 mag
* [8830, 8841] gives 0.02 mag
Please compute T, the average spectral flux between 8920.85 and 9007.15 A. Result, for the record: 26.7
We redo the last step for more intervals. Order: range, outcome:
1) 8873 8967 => 26.3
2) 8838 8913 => 26.3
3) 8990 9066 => 27.6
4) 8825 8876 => 26.7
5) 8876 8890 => 25.5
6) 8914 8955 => 26.5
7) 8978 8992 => 27.6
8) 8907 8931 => 26.1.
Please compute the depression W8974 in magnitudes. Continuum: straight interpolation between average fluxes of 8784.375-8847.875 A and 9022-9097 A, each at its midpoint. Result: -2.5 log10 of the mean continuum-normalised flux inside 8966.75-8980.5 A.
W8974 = 0.095 mag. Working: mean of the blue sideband 26.7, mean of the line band 26.4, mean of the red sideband 30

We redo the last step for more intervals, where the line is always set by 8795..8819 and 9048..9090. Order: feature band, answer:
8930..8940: 0.11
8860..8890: 0.09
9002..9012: 0.18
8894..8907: 0.08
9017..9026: 0.20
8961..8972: 0.15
